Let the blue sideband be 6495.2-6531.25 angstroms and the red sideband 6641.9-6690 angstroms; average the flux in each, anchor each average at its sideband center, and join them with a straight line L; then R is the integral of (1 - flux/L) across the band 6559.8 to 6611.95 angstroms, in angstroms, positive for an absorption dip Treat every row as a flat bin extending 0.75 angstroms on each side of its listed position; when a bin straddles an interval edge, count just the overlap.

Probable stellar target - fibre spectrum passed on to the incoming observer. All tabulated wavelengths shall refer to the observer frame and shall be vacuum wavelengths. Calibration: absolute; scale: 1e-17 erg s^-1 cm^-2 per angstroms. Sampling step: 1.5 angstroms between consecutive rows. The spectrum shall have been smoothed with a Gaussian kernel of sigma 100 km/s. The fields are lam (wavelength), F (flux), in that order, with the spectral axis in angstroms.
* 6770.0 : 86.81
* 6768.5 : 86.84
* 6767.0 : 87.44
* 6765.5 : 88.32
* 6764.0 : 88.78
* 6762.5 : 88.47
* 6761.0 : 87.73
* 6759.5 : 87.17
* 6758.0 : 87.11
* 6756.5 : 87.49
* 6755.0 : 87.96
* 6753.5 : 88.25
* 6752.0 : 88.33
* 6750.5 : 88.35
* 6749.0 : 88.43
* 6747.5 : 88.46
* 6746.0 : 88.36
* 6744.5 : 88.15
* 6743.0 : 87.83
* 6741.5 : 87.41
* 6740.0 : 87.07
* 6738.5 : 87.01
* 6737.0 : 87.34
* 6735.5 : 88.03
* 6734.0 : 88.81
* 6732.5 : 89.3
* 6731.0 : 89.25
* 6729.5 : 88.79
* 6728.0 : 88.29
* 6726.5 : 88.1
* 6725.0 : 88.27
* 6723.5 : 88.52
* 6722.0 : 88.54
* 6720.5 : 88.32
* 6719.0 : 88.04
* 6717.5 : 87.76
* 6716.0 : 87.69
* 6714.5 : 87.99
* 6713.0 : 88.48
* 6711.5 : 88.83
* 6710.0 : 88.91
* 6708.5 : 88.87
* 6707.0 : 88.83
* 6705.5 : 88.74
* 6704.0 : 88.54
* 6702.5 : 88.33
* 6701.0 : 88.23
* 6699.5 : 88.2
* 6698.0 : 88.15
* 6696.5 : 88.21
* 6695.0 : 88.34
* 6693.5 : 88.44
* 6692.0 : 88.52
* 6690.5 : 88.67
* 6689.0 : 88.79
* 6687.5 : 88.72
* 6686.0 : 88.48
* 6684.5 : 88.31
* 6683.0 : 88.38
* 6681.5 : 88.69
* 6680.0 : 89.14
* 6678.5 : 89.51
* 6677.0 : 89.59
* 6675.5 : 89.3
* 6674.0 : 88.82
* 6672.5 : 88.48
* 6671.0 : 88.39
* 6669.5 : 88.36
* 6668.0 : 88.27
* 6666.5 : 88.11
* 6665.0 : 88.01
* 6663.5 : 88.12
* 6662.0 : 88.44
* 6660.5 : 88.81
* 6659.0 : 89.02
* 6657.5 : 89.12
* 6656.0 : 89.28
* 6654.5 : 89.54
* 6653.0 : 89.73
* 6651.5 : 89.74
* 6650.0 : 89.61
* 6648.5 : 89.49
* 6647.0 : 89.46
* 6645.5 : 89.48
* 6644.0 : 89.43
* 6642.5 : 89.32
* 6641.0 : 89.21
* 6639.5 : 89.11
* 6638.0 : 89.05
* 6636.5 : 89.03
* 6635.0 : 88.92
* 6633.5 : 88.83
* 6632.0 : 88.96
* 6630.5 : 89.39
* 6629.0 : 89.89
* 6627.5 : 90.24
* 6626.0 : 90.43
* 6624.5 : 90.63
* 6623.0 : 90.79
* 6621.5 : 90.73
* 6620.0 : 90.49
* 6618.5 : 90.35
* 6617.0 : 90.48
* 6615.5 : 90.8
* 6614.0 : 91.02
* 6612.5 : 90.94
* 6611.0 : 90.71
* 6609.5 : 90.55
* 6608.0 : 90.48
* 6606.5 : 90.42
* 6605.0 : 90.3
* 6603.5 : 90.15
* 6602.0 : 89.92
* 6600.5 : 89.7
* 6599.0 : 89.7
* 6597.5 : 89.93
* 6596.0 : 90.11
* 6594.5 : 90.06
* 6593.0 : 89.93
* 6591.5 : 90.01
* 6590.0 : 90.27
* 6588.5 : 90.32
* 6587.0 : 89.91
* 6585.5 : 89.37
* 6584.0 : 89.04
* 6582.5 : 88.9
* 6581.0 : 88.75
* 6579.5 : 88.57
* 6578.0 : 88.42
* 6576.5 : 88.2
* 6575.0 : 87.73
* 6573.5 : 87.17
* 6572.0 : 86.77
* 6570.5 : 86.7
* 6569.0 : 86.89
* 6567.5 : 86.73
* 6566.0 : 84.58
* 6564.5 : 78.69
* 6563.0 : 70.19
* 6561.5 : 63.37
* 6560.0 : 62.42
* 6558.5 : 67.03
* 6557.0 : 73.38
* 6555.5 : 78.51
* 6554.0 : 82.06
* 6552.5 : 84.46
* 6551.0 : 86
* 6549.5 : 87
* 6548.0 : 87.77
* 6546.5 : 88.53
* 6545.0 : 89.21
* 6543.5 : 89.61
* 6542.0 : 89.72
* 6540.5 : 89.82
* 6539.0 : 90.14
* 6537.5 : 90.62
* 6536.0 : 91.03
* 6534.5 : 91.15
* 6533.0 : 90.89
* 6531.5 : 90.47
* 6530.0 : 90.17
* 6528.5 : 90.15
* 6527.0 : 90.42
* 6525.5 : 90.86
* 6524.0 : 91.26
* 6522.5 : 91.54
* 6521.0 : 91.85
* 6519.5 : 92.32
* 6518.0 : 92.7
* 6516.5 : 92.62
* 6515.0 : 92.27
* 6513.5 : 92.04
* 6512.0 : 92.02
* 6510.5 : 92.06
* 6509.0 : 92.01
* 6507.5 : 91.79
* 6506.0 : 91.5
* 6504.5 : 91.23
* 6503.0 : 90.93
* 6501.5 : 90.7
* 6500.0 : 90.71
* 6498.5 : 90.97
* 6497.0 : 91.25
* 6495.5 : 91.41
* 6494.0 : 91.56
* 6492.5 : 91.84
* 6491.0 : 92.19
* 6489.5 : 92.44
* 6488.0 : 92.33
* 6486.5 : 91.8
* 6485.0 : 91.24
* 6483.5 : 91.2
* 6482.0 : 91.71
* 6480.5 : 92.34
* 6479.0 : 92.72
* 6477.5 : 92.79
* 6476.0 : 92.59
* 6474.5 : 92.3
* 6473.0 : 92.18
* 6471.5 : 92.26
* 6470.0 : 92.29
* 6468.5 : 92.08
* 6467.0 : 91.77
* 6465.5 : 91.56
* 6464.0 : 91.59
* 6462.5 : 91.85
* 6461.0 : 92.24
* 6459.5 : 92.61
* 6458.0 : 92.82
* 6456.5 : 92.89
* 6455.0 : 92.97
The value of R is 1.9 angstroms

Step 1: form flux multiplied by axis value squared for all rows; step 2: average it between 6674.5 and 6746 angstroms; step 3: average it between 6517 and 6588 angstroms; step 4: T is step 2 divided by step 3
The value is 1.1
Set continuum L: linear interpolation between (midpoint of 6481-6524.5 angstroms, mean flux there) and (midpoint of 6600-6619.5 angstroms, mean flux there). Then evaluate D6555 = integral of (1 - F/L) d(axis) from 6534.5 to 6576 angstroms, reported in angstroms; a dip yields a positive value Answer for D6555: 3.5 angstroms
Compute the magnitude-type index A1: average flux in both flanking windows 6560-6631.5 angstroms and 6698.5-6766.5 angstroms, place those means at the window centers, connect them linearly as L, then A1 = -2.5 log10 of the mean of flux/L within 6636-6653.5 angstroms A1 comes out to -0.016 mag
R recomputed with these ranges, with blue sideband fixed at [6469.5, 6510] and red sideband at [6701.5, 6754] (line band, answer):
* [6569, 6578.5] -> 0.3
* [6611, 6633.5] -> -0.1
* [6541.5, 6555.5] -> 0.7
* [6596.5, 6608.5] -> 0.0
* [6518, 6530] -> 0.0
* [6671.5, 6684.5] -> 0.0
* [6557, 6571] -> 2.3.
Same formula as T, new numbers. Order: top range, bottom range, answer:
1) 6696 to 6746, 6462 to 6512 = 1.03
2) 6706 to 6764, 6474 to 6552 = 1.04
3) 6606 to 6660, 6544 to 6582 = 1.11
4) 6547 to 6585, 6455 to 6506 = 0.92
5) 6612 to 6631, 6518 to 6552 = 1.03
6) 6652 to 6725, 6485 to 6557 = 1.03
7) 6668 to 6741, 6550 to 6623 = 1.06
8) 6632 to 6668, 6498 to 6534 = 1.01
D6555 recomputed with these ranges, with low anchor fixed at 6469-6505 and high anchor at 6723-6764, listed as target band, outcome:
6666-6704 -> 0.15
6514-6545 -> 0.08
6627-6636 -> 0.04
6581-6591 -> 0.09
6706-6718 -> 0.01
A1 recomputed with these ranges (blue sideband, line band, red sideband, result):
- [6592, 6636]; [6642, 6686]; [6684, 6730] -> 0.00 mag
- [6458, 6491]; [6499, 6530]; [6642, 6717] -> 0.00 mag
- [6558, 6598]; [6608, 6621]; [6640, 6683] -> -0.05 mag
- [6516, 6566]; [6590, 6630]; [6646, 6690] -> -0.04 mag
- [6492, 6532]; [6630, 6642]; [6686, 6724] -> 0.01 mag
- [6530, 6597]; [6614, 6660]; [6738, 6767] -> -0.04 mag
